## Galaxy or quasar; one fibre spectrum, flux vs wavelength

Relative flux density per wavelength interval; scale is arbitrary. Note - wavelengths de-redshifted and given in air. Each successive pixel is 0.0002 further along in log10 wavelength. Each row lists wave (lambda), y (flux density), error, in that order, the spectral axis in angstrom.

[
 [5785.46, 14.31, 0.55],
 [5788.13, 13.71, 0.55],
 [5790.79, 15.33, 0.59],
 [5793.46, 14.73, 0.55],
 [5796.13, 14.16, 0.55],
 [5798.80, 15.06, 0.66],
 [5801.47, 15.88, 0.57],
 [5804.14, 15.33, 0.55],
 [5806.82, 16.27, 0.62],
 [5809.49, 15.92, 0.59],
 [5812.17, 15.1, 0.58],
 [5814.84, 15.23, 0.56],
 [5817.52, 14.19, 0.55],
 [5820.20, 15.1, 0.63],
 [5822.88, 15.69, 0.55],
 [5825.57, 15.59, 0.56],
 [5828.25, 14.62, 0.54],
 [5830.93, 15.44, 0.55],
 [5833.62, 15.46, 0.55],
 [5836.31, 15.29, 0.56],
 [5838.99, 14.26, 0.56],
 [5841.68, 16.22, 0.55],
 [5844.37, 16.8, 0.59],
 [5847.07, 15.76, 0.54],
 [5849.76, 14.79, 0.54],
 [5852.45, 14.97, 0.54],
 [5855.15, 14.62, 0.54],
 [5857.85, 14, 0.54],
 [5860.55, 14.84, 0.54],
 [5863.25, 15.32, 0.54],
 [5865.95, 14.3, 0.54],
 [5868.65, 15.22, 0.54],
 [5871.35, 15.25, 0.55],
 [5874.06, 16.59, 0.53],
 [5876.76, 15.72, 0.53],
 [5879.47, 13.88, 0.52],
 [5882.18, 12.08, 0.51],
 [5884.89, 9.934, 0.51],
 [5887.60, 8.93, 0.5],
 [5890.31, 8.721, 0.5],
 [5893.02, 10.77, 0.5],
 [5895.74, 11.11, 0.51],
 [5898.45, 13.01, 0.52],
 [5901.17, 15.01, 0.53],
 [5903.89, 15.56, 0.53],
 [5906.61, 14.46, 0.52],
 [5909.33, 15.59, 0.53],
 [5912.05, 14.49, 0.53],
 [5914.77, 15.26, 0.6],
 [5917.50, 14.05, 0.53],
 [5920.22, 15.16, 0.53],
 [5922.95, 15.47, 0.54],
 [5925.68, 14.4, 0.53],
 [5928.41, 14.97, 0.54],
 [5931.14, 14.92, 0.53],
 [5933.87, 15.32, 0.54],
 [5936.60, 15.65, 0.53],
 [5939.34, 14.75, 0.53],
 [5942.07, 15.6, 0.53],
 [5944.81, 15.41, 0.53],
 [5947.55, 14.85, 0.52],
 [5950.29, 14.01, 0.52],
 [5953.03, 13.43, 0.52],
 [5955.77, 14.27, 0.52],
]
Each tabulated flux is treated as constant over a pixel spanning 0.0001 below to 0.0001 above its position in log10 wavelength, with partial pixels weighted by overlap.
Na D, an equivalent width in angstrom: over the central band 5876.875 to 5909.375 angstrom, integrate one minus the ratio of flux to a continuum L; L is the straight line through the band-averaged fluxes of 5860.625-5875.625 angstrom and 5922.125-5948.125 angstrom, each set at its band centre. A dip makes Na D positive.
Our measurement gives 6.0 angstrom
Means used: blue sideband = 15.3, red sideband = 15.1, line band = 12.4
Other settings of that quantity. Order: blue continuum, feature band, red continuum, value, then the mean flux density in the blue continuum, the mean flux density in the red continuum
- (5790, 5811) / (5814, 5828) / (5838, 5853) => 0.3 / 15.3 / 15.5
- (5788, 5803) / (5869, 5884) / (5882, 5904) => -3.2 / 14.9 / 11.4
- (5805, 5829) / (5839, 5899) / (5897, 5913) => 4.7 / 15.3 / 14.7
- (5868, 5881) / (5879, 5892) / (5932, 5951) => 4.1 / 15.3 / 15.1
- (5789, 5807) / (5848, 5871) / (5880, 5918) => -1.8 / 15.1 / 12.8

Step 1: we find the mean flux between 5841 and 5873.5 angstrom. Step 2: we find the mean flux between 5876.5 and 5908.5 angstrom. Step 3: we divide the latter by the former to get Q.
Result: 0.8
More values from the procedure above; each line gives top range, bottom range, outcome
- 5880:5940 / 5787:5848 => 0.89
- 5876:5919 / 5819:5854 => 0.85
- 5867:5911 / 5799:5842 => 0.87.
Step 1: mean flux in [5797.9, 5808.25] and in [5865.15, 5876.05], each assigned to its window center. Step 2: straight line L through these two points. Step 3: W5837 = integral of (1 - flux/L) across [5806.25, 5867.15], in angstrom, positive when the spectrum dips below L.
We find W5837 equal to 1.4 angstrom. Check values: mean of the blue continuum 15.7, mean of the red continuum 15.4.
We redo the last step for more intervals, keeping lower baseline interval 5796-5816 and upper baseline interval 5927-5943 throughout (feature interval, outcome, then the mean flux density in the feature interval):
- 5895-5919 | 1.4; 14.4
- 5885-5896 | 4.0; 9.77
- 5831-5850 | -0.2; 15.5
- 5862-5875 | 0.0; 15.3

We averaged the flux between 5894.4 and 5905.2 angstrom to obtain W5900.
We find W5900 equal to 13.7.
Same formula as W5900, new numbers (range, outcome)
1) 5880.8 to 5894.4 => 10.1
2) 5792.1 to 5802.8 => 15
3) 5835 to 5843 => 15.3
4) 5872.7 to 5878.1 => 16.2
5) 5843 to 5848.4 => 16.3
